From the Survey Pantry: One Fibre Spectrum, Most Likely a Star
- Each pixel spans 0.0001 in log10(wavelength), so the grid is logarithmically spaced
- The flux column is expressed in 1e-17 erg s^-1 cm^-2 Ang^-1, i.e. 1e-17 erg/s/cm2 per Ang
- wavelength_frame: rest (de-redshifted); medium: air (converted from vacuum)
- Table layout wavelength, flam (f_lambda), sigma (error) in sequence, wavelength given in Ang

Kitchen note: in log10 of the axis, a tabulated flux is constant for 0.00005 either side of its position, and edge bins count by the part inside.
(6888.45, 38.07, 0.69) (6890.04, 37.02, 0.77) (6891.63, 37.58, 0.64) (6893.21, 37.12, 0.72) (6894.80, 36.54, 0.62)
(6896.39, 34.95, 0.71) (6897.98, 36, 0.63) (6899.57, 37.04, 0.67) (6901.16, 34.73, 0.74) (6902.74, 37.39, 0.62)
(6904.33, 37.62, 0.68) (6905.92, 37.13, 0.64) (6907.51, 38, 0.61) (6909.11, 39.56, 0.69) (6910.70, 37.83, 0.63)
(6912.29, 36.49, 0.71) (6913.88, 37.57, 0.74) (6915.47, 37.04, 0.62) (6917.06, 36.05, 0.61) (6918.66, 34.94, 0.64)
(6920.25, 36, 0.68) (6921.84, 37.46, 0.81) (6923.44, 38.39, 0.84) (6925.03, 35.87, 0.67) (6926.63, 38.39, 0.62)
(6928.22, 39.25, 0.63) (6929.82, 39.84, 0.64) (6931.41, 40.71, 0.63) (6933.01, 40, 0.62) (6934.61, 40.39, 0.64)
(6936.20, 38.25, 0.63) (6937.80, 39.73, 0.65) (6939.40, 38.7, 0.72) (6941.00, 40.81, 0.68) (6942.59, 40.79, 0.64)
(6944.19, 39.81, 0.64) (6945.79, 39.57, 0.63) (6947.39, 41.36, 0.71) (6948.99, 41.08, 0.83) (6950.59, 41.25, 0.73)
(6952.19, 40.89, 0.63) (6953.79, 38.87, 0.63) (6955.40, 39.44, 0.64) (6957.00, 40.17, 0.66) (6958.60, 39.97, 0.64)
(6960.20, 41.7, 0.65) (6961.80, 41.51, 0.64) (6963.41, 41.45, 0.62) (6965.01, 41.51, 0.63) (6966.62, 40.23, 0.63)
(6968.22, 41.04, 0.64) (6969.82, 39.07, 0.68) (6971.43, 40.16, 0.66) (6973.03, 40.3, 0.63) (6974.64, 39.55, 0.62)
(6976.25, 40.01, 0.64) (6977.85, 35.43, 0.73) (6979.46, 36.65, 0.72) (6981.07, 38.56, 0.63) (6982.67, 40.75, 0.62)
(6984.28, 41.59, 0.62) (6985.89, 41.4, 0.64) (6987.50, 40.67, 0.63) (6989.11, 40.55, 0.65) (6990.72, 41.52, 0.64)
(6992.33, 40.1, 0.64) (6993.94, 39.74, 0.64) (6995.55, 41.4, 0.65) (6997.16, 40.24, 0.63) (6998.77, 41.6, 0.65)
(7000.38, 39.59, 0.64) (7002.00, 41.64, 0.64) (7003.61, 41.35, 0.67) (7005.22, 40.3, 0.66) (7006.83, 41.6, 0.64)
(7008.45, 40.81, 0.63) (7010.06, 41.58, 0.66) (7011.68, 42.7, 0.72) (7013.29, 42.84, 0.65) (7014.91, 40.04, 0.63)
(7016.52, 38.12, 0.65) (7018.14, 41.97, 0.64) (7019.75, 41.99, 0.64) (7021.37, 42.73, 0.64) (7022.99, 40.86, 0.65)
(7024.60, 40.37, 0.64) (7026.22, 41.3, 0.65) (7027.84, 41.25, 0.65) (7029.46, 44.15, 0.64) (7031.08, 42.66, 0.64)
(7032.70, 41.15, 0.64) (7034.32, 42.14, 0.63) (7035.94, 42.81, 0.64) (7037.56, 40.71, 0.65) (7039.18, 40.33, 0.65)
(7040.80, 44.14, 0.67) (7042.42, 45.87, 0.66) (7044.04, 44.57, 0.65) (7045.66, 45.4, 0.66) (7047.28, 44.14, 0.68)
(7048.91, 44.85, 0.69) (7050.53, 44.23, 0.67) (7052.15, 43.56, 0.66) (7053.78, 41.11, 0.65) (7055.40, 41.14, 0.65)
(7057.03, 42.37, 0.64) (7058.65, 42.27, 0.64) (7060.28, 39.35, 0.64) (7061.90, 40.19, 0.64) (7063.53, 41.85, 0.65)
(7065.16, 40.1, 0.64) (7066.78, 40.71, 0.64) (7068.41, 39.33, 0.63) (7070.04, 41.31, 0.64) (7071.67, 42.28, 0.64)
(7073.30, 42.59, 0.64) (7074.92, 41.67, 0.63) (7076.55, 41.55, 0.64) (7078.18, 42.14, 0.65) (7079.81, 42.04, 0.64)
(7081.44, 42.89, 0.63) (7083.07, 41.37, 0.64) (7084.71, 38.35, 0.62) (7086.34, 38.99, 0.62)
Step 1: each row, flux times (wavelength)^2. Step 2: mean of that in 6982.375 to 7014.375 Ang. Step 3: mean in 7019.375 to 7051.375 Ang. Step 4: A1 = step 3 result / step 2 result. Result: 1.1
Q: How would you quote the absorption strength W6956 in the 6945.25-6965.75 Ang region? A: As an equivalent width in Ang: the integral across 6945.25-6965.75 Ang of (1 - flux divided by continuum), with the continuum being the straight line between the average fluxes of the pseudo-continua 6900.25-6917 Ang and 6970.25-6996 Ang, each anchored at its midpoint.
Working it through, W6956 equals -0.94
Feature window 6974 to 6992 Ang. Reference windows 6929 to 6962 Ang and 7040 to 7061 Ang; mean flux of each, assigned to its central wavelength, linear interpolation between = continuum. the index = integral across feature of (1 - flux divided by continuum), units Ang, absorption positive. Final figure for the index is 0.7 Ang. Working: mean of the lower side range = 40.2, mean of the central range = 39.7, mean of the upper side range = 43.3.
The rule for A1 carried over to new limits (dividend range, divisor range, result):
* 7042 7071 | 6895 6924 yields 1.20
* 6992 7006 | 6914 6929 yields 1.12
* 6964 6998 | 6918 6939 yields 1.06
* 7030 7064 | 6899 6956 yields 1.14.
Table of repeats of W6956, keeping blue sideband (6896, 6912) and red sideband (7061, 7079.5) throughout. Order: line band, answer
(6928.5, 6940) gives -0.6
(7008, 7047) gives -1.9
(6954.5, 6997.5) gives -1.4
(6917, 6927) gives 0.2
